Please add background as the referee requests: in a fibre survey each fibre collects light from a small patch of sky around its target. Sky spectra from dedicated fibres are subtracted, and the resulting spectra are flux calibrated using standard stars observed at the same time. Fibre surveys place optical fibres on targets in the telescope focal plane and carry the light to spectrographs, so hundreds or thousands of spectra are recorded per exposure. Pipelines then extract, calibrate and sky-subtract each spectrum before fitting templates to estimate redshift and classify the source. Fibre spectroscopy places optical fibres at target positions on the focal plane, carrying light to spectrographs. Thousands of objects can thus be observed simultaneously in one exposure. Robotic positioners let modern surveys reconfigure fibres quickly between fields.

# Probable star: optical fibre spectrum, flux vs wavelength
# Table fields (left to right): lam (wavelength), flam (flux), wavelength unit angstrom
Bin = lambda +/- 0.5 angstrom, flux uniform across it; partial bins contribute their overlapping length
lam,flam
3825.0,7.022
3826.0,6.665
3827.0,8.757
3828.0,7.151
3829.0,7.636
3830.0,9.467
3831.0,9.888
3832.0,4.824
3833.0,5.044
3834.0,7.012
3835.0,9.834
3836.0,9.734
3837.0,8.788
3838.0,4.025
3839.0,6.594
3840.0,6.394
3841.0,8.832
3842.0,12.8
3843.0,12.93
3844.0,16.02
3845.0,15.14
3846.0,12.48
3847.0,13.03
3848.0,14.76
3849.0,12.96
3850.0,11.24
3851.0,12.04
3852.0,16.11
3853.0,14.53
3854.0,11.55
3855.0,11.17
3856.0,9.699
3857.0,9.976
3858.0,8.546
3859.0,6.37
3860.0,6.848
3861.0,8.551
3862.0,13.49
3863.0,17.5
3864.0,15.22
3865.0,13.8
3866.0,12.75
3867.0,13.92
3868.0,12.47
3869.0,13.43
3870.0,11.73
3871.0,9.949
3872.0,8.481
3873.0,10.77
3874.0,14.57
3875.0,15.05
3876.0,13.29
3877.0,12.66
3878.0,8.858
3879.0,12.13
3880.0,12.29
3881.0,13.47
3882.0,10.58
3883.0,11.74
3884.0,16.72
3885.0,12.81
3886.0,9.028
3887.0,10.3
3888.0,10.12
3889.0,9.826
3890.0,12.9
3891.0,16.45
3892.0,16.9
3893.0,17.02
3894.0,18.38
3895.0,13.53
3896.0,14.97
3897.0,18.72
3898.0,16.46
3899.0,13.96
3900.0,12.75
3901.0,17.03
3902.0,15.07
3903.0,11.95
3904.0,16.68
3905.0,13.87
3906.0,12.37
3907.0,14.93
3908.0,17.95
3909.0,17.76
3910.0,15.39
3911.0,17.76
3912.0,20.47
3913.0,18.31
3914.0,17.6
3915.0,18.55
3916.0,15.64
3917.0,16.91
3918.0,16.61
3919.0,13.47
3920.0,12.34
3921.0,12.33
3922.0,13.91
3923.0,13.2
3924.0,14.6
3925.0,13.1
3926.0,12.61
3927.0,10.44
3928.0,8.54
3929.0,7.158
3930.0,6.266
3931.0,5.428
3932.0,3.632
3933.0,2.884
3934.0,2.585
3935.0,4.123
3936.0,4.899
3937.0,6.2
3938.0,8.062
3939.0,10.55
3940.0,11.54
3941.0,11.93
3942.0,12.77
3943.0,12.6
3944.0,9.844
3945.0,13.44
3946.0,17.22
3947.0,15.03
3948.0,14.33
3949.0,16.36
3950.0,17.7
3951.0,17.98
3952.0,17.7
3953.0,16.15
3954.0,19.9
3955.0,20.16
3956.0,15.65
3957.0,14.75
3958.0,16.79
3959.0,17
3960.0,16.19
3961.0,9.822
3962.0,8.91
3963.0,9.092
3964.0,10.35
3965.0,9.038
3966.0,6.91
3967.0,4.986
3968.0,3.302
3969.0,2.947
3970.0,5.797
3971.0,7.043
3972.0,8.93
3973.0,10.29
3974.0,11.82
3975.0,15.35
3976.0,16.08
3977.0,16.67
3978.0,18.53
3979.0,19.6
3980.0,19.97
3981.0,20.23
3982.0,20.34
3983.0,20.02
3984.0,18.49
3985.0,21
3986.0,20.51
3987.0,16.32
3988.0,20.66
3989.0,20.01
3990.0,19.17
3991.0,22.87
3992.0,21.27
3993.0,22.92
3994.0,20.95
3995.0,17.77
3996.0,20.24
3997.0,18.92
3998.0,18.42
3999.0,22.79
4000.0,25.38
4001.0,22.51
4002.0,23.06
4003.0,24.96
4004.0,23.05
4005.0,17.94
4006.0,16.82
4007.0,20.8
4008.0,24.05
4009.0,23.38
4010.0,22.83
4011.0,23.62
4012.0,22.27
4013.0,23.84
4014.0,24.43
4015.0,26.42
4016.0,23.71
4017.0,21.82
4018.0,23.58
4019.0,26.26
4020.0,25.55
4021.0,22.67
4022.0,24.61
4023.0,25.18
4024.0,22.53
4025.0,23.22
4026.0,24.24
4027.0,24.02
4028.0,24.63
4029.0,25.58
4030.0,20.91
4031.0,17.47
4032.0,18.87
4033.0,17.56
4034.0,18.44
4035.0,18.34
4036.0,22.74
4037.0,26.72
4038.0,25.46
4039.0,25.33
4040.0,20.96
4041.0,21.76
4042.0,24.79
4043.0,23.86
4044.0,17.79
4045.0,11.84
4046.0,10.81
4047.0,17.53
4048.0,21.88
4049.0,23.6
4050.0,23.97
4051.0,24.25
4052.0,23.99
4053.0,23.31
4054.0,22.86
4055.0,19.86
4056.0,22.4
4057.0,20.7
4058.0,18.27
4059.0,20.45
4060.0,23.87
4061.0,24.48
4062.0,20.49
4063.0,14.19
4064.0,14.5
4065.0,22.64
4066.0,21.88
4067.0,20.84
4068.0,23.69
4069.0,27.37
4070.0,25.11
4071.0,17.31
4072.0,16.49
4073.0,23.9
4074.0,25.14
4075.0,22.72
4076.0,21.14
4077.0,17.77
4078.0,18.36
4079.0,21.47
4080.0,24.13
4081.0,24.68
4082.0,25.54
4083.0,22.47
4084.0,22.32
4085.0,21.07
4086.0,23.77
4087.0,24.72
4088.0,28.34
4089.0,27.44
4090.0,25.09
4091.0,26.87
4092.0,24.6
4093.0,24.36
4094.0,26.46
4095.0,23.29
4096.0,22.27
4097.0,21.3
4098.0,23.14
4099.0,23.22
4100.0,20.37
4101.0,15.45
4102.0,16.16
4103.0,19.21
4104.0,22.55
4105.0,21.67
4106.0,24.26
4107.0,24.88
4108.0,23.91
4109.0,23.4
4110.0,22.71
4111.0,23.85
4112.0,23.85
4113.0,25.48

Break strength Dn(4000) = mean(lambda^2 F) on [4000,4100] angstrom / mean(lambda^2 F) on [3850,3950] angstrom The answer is 1.91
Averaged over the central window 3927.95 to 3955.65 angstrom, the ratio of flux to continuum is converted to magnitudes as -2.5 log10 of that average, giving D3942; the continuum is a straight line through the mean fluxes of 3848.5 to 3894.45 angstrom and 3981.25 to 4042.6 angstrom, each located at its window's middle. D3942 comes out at 0.47 mag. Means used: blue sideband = 12.3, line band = 11.3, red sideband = 22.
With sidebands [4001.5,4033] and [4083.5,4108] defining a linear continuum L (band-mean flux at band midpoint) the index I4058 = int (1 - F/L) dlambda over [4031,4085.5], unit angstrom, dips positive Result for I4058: 4.0 angstrom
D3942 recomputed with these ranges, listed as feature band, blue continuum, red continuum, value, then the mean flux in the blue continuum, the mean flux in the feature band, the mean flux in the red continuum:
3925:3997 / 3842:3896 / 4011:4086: 0.29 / 12.6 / 13.5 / 22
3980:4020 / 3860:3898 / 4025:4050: -0.13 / 13.1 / 21.7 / 21.1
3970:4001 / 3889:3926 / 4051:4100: 0.03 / 15.4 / 18.3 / 22.5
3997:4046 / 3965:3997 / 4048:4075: -0.19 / 15.8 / 22.3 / 21.8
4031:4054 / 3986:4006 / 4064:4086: 0.03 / 20.9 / 21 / 22.1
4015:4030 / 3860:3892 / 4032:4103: -0.22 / 12.4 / 24.1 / 21.8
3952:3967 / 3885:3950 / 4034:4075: 0.15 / 13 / 13.5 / 21.4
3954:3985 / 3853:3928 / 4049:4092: 0.29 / 13.5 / 13.4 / 22.4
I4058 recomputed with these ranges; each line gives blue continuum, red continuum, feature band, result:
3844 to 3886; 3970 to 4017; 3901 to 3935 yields 5.0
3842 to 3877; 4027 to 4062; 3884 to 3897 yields 0.1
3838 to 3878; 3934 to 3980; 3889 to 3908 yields -4.9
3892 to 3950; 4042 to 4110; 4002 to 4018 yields -4.0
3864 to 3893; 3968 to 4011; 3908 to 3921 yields -2.0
